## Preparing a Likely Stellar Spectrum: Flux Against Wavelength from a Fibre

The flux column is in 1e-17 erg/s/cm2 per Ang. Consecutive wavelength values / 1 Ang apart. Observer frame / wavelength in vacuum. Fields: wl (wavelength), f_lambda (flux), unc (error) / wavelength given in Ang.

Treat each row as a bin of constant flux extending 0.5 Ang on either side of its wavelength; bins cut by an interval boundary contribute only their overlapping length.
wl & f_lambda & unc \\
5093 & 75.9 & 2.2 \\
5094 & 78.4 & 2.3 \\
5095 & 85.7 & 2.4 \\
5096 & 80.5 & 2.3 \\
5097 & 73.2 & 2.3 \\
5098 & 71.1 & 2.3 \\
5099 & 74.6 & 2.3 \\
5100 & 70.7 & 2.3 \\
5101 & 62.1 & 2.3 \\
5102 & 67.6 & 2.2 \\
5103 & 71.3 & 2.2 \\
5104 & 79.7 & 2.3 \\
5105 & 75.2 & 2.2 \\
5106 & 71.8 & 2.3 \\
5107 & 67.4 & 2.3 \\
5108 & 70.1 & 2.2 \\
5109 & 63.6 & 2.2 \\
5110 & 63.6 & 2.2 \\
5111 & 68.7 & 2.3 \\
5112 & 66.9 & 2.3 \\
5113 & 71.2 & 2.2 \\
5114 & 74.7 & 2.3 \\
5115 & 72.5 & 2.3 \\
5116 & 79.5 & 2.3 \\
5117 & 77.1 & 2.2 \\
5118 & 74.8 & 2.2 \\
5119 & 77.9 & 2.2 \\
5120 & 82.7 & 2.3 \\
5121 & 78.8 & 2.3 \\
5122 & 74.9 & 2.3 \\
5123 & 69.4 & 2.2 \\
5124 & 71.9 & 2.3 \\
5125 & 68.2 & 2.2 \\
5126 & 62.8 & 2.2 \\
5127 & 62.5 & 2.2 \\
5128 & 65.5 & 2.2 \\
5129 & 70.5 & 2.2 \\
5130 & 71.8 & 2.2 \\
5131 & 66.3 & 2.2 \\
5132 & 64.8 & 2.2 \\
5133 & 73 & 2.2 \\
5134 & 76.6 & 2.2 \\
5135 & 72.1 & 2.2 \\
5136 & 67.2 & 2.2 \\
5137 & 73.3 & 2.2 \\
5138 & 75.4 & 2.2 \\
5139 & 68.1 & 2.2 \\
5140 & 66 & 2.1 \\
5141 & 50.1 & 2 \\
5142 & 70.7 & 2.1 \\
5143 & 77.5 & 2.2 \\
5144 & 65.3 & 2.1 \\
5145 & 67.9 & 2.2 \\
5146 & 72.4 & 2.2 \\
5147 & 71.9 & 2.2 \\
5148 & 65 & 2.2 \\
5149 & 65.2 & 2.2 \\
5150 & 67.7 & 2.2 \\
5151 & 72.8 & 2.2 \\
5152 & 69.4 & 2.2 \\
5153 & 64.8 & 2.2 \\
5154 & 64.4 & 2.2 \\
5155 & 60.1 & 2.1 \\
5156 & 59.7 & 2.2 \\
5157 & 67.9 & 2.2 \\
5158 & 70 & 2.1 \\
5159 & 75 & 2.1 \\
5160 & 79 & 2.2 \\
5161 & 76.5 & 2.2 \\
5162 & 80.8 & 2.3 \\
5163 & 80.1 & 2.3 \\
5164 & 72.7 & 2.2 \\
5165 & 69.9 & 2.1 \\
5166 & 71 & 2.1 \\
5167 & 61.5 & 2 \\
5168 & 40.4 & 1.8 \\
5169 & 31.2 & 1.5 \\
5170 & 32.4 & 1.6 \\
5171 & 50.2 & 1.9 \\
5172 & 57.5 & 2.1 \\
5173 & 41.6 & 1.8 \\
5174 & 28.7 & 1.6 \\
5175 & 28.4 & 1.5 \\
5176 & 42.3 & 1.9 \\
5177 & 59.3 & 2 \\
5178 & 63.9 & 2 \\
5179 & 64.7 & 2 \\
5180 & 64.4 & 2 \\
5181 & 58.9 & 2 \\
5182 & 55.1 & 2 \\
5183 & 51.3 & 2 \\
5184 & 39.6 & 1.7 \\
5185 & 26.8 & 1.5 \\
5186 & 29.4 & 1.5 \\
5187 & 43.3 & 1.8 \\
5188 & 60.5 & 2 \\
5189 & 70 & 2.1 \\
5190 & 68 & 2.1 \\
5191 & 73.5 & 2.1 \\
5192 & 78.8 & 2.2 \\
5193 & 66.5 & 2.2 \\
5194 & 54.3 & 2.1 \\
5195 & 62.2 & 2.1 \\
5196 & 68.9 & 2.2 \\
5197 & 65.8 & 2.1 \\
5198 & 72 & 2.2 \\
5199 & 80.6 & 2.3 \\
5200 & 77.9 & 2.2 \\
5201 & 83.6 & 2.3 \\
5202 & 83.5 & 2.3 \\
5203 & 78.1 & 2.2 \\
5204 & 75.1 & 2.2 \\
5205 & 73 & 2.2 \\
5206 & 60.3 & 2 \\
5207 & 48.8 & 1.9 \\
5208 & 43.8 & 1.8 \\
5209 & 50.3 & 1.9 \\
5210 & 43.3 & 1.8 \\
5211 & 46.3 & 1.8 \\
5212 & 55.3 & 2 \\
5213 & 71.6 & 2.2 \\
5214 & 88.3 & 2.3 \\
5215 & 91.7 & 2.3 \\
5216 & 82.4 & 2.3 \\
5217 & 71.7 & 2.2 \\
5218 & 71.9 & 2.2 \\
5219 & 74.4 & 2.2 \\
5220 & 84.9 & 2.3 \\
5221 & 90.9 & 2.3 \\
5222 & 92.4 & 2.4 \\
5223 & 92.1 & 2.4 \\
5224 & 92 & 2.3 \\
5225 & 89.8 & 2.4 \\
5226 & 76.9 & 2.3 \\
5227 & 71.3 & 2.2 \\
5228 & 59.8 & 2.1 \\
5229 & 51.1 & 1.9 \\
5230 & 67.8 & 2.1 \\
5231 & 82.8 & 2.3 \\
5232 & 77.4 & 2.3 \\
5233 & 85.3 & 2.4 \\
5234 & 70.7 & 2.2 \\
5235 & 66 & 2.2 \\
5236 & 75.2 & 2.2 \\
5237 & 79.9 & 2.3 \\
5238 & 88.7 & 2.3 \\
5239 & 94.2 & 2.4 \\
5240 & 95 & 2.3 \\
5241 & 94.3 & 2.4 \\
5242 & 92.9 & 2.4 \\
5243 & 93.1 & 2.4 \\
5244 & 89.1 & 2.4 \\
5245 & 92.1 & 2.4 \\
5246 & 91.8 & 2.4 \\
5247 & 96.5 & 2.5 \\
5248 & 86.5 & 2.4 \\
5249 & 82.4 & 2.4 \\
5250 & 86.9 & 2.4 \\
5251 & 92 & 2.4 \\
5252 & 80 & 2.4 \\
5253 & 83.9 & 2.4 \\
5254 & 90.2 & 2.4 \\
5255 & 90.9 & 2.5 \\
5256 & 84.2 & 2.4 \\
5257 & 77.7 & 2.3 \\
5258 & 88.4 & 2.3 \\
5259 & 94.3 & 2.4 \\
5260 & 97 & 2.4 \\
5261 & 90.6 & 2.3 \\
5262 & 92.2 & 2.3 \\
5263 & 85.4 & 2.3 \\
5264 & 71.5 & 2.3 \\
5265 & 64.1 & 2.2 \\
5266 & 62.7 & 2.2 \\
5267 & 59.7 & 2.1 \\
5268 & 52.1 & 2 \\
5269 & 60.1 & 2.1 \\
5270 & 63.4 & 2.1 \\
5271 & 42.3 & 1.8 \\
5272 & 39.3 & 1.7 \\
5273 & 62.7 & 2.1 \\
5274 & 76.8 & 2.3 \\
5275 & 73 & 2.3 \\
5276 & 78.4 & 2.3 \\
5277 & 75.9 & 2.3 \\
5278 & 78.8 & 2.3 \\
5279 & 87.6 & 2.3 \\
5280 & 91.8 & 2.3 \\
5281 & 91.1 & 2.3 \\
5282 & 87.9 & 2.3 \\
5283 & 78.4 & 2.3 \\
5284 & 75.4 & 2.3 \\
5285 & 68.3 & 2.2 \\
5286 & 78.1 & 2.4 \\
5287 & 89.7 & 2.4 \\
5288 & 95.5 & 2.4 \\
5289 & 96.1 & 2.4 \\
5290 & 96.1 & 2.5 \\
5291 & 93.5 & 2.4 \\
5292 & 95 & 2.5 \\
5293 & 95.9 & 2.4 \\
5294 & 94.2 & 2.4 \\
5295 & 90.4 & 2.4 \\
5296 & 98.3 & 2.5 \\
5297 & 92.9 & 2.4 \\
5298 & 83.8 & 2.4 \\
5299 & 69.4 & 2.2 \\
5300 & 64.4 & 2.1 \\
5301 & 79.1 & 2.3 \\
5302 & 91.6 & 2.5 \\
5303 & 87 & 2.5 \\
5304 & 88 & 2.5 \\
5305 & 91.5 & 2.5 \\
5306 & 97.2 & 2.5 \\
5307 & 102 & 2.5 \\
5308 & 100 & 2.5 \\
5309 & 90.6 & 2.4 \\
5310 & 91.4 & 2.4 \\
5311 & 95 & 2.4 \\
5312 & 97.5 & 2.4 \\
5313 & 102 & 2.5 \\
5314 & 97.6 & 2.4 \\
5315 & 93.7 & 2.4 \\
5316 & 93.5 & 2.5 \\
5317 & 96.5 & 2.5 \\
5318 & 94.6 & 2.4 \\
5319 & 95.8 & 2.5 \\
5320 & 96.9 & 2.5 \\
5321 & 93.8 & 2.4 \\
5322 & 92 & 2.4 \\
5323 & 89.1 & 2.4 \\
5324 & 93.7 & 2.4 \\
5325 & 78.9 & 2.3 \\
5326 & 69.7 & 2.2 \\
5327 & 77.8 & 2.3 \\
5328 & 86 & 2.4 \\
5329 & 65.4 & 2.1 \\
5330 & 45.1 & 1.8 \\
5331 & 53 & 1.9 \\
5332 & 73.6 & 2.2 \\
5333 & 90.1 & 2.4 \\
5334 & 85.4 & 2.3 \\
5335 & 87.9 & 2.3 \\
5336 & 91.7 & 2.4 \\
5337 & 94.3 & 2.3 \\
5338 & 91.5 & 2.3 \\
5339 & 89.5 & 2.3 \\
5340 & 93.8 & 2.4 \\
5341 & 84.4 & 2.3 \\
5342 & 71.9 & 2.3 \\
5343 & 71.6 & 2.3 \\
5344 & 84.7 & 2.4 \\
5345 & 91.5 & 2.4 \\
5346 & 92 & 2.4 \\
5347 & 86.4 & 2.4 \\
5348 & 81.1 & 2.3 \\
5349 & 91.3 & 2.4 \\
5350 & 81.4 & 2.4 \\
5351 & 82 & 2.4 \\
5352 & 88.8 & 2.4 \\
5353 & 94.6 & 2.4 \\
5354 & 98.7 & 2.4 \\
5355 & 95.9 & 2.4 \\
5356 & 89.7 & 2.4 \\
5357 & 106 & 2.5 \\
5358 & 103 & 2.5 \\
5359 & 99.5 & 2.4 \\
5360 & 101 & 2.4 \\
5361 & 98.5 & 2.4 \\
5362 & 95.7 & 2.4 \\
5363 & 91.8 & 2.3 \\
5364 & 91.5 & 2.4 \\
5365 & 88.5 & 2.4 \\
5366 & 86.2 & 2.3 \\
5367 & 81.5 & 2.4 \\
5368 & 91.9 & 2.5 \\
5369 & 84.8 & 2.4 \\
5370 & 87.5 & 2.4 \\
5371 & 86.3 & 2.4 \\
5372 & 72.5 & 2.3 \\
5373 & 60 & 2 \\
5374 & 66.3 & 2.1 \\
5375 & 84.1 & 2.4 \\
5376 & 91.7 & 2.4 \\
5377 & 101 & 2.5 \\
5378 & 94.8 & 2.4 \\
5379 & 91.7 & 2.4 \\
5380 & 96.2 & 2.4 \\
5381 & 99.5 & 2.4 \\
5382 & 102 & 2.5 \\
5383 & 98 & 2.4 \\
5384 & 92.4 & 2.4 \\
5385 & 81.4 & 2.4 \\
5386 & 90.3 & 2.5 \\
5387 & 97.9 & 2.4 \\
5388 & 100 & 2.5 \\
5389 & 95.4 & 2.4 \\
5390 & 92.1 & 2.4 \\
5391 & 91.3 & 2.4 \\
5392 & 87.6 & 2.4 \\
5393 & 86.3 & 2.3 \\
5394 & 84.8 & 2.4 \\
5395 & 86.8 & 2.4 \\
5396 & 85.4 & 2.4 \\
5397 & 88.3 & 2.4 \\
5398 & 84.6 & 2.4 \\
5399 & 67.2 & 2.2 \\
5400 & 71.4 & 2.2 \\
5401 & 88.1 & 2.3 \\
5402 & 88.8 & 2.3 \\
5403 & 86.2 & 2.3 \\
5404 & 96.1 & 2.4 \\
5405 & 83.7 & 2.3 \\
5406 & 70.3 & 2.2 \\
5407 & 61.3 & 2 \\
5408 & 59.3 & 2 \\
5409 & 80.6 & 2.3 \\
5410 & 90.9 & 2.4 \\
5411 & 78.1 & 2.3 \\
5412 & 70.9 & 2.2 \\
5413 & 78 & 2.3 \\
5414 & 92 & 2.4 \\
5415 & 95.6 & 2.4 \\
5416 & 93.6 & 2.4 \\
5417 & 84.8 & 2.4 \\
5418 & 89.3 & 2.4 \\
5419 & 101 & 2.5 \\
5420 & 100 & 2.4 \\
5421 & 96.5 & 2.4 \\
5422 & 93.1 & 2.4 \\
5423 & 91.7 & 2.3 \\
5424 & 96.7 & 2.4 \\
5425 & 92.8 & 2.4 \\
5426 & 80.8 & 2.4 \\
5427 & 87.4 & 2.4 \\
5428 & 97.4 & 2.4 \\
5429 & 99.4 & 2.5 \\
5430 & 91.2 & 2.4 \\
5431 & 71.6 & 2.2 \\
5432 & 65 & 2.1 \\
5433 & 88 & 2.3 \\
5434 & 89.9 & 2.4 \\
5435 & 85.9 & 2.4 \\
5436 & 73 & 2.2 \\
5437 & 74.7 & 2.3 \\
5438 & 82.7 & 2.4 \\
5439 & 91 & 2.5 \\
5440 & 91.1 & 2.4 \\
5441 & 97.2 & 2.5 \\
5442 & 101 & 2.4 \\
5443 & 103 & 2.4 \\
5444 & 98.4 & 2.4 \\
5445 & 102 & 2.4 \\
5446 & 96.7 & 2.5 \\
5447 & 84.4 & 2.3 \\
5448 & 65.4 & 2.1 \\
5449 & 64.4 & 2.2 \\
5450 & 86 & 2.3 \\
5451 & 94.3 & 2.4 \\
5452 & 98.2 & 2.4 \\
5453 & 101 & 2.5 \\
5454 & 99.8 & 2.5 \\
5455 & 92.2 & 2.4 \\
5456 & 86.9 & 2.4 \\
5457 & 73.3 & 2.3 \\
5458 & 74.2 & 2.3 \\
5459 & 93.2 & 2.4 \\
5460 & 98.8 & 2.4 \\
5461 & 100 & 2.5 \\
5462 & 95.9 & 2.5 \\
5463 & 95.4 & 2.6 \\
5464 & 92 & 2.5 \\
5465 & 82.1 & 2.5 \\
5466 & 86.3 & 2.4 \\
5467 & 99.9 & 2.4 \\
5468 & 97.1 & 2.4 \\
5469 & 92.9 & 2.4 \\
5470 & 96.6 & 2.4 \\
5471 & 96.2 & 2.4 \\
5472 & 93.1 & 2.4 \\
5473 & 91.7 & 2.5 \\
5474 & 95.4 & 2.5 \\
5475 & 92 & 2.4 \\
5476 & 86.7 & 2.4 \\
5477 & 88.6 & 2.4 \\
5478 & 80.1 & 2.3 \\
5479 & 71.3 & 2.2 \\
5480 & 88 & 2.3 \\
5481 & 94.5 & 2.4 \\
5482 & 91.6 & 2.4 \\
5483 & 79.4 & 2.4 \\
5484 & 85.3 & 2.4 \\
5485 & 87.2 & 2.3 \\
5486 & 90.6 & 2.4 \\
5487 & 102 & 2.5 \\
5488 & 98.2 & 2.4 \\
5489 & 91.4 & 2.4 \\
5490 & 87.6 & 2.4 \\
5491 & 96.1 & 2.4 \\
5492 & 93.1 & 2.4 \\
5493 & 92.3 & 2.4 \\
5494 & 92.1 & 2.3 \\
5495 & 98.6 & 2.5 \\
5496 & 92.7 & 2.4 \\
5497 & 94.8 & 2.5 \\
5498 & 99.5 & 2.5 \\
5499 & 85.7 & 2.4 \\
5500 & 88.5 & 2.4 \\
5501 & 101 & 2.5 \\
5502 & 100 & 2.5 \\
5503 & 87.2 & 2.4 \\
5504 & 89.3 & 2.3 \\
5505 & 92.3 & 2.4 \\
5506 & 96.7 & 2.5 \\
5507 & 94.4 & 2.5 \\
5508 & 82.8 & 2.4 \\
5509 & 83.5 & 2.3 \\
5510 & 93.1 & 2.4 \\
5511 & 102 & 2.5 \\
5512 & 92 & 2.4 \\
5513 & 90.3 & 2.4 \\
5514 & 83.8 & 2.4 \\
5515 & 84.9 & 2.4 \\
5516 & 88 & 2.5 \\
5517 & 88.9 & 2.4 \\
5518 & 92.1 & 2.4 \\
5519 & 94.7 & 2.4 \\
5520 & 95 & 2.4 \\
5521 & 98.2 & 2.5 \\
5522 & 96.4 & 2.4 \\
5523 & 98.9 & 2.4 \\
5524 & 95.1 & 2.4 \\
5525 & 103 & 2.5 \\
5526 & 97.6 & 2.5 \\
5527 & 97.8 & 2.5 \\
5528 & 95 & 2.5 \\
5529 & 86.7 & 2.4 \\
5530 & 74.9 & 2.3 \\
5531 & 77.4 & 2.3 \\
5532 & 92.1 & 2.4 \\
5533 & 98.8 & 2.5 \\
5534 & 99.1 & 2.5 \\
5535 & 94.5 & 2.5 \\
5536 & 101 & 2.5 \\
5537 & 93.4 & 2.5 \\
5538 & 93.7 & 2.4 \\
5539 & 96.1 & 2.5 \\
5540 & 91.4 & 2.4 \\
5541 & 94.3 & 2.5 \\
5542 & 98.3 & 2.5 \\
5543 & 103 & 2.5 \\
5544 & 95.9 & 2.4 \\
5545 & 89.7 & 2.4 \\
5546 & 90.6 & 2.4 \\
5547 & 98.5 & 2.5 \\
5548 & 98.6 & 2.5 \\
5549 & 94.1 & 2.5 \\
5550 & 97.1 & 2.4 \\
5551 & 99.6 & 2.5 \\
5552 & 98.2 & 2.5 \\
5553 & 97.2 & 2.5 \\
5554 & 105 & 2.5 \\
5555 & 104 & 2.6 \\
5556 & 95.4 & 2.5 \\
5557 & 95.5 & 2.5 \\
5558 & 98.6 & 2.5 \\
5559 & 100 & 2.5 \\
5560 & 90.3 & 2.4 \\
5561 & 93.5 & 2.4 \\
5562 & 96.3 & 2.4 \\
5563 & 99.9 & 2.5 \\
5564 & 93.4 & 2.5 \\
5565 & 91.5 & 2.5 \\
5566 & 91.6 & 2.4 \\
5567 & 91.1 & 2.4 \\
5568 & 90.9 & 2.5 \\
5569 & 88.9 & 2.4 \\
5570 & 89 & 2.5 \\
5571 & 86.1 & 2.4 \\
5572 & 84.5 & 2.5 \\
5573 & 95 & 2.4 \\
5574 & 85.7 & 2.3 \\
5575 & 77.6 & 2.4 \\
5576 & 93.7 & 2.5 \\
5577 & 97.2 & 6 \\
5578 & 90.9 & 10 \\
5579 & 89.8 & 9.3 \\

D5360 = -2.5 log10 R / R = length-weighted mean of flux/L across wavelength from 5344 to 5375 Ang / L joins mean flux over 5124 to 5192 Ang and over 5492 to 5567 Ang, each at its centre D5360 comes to -0.12 mag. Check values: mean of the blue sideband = 62.2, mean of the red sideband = 94.1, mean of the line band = 88.7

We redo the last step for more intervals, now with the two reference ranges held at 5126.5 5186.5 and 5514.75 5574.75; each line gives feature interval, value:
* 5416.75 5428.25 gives -0.108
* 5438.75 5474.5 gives -0.062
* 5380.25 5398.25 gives -0.131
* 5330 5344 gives -0.067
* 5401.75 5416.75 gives 0.016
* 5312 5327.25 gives -0.211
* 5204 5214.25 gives 0.140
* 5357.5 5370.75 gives -0.168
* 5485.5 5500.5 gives -0.045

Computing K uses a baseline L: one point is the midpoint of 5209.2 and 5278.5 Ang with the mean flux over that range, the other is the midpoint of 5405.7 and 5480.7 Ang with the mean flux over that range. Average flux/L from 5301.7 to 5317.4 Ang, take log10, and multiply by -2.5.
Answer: -0.164 mag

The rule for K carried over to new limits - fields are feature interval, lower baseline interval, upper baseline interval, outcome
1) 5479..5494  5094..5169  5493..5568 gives 0.01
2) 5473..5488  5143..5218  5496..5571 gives 0.01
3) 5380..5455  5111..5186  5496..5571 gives -0.04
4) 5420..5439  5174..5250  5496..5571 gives -0.01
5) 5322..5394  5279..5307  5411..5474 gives 0.01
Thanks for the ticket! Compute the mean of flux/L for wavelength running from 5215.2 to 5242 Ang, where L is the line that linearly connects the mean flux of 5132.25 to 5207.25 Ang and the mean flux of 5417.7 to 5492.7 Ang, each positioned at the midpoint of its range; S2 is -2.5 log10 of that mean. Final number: -0.17 mag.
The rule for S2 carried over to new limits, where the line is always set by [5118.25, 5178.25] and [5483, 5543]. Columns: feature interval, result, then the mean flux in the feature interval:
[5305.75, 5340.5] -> -0.13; 88.1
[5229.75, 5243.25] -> -0.16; 83.2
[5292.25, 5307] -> -0.15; 88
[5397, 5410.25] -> 0.07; 79.2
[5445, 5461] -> 0.00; 88.1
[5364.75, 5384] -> -0.07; 87.7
